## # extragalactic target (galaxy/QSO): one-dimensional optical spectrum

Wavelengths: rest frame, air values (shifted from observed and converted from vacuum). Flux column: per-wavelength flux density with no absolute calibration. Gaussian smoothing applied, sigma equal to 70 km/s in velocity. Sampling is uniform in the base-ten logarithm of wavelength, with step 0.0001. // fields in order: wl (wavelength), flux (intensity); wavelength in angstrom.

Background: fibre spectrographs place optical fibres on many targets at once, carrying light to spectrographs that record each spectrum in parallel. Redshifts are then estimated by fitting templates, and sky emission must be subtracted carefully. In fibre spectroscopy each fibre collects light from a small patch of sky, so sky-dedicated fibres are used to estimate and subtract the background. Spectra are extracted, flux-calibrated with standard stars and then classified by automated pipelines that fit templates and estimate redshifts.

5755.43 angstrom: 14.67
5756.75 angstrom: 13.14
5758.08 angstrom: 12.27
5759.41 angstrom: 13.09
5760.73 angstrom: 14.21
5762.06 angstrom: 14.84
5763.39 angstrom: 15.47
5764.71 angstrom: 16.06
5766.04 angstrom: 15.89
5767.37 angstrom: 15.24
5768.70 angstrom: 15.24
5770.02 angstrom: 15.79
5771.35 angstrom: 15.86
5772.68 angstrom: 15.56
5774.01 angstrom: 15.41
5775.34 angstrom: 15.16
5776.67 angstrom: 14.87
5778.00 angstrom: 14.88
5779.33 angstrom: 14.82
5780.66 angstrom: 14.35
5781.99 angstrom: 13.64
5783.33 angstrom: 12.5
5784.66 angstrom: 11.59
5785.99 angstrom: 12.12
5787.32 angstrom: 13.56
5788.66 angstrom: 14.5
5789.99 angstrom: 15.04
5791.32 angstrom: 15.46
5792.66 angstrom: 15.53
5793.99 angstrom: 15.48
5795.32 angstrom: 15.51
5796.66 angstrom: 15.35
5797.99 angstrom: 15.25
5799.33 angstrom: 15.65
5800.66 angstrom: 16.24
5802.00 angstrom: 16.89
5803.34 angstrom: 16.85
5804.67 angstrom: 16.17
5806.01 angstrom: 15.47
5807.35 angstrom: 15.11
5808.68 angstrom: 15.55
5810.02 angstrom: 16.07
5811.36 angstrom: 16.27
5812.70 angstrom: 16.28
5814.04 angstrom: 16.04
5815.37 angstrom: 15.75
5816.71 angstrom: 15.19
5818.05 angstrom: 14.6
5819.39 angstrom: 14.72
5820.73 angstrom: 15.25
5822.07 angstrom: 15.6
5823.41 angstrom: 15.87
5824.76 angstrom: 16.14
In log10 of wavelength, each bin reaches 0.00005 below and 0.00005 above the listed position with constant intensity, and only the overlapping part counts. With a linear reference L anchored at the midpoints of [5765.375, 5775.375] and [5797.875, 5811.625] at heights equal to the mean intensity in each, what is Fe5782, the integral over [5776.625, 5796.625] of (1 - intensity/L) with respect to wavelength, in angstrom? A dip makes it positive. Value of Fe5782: 1.9 angstrom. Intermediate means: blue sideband 15.5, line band 14.3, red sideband 16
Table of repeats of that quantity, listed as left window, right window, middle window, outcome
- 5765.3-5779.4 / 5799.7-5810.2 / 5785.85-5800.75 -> 0.7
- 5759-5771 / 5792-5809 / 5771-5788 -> 1.4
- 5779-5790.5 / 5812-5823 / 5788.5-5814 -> -2.2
